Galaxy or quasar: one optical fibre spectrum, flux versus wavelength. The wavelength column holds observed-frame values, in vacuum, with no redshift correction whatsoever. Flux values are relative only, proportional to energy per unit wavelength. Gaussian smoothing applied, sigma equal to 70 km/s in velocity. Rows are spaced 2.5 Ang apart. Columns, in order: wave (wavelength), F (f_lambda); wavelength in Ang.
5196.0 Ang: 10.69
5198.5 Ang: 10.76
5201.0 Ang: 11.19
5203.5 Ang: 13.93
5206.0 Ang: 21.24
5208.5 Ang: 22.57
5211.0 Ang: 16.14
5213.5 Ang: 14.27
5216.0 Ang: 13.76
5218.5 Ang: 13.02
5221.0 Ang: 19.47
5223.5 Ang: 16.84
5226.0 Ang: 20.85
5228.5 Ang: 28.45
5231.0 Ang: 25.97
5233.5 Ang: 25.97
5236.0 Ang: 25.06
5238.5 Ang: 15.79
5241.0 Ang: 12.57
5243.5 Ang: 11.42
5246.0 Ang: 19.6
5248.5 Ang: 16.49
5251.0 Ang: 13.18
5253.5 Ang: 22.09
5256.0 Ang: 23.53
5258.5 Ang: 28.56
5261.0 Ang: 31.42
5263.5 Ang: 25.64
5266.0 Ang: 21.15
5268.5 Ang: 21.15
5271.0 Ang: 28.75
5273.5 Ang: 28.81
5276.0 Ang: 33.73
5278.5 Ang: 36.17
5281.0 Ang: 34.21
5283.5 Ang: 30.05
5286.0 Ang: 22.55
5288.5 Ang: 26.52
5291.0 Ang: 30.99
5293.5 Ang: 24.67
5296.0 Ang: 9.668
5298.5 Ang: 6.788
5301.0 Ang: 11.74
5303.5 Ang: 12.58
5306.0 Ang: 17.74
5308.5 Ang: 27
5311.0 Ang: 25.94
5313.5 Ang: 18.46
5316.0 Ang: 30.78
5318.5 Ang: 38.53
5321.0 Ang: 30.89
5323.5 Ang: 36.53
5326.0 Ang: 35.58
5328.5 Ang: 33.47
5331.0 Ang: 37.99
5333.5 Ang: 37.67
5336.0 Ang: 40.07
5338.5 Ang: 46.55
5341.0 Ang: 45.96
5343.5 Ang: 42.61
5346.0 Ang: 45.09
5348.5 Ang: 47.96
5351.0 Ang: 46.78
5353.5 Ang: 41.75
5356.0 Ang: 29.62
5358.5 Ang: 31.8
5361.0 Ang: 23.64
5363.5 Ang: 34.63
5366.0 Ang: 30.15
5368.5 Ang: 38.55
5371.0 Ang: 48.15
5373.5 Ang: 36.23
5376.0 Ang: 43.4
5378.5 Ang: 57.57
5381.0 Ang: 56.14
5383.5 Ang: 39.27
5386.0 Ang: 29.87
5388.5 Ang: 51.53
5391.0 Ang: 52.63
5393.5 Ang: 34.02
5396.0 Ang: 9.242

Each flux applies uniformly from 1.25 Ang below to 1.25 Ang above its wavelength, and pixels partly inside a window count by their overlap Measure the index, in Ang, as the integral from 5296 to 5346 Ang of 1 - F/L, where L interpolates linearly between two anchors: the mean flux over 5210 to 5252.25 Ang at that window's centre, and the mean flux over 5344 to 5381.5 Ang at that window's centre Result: 5.8 Ang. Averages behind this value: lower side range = 18.2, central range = 30.2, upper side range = 40.5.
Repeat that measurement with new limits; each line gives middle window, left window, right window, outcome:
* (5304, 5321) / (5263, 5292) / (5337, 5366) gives 3.80 Ang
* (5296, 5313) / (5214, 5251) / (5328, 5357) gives 8.76 Ang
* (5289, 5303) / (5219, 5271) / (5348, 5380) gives 5.67 Ang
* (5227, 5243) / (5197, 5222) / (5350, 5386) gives -2.15 Ang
